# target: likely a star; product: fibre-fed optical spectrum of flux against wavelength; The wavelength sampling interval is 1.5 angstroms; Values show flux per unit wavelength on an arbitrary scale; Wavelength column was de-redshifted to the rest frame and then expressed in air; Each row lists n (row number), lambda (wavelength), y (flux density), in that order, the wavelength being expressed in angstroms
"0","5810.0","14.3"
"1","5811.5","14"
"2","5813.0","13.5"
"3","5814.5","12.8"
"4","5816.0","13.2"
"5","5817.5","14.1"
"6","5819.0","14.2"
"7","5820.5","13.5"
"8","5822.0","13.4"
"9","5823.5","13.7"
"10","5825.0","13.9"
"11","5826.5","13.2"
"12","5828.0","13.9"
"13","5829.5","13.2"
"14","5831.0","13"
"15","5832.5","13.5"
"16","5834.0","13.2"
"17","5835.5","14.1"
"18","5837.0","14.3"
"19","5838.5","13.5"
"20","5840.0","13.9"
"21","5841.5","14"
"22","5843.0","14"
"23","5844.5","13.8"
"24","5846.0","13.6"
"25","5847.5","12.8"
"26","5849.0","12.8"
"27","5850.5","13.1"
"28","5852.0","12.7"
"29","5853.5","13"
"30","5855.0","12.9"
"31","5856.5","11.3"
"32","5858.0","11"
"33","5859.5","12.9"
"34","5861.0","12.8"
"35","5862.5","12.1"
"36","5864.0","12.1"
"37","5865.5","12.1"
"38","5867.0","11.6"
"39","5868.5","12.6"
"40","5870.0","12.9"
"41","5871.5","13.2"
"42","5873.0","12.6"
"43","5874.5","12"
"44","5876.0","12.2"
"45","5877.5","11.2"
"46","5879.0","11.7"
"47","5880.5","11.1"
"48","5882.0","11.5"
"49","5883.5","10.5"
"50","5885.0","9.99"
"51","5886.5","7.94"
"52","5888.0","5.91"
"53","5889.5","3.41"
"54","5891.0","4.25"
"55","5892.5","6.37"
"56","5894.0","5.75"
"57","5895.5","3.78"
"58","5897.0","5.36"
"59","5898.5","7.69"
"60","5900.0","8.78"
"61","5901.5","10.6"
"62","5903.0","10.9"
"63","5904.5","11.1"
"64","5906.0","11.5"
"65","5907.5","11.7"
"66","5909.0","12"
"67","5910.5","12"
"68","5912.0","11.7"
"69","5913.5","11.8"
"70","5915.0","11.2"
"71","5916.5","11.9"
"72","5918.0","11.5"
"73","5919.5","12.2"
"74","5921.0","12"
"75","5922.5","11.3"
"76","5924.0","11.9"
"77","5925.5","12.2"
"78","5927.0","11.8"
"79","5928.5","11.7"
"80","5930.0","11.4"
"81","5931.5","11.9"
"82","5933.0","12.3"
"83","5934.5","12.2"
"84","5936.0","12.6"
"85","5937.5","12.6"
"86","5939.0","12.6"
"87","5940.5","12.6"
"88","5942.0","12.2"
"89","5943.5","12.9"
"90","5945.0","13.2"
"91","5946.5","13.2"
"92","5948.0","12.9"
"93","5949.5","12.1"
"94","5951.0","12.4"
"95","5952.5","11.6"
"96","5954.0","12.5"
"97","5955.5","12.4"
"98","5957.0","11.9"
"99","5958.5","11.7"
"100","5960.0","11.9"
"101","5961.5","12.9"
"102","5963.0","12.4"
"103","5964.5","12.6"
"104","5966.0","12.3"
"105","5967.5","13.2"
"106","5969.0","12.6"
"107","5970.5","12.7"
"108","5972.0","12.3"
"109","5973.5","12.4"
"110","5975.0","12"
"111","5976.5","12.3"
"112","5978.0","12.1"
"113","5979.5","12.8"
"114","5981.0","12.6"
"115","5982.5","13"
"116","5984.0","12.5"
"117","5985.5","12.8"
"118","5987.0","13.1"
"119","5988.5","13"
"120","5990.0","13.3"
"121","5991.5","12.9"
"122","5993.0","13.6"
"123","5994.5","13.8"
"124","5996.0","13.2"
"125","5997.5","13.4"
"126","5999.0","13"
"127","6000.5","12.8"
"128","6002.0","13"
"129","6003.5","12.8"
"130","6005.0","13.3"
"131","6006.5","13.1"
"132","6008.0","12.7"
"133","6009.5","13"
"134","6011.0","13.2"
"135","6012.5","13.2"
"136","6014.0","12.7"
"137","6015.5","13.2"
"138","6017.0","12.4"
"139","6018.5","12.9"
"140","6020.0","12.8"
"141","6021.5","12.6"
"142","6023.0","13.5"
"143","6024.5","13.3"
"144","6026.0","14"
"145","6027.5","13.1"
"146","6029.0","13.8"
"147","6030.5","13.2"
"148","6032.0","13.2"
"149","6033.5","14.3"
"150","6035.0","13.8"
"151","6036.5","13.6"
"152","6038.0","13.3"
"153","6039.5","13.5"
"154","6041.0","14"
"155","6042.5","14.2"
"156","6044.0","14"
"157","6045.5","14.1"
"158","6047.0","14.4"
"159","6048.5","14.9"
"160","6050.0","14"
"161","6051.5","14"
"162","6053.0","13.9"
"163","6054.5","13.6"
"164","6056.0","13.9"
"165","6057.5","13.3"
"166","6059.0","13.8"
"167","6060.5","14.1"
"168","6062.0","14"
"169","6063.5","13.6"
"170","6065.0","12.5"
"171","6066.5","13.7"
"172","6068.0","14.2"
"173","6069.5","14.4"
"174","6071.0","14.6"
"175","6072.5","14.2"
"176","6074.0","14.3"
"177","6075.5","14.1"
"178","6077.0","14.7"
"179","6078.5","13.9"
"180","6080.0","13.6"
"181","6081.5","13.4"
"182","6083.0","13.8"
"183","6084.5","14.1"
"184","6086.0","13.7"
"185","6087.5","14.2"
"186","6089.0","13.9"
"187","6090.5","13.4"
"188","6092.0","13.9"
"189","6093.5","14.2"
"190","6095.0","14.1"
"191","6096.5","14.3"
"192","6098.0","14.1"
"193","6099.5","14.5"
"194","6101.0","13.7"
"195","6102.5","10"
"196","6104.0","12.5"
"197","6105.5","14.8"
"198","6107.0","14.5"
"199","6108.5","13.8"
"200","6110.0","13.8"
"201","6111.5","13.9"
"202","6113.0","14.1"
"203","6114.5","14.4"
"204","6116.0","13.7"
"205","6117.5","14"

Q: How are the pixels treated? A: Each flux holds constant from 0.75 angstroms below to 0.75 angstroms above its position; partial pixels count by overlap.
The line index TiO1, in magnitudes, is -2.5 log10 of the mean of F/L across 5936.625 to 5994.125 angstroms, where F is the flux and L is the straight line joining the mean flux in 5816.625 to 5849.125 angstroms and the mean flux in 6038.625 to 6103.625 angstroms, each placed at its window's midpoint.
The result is 0.10 mag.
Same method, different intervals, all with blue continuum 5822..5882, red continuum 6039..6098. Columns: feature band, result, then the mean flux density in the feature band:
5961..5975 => 0.07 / 12.6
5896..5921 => 0.22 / 10.7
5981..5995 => 0.04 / 13.1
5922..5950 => 0.08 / 12.3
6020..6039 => 0.03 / 13.4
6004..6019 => 0.06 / 13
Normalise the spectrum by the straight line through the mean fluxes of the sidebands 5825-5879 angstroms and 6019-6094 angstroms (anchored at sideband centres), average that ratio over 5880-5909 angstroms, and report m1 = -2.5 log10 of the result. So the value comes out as 0.48 mag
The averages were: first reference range 12.9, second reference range 13.8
